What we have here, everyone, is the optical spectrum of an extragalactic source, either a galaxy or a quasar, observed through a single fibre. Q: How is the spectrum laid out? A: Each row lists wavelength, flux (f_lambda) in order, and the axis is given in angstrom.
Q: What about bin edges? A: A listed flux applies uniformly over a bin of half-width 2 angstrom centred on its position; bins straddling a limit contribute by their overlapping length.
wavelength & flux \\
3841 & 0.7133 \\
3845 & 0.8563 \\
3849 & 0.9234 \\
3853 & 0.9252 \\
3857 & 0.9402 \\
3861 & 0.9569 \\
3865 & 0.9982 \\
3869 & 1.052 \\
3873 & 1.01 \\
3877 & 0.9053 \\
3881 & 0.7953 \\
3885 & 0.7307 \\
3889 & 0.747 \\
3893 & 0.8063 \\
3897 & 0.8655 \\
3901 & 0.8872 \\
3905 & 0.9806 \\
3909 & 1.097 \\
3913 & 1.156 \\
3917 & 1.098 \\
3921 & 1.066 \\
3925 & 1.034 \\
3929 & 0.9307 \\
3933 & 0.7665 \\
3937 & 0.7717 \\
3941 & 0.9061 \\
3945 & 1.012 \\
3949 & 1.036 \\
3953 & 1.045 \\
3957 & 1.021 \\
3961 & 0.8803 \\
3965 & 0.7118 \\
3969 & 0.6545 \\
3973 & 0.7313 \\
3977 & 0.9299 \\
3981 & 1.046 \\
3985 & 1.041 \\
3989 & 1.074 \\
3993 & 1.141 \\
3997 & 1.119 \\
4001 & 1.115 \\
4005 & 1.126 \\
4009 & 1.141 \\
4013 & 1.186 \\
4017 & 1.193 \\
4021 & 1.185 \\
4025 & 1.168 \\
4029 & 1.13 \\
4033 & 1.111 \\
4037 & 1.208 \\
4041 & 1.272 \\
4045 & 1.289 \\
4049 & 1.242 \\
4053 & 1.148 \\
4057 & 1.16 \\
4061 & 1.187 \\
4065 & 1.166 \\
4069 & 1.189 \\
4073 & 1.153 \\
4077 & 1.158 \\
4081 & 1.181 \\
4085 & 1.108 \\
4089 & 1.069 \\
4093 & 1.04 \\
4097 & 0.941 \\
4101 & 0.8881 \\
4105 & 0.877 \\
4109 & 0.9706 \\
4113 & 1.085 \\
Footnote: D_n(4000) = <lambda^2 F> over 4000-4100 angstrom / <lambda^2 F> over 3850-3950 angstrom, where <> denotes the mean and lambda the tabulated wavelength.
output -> 1.3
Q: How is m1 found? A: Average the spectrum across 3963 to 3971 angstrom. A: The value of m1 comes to 0.683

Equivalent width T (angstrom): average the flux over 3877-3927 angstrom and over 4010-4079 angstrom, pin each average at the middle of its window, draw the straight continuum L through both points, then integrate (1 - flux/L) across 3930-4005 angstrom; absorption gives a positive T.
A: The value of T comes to 7.4 angstrom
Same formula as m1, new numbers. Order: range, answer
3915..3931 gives 1.03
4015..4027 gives 1.18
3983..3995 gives 1.09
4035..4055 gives 1.23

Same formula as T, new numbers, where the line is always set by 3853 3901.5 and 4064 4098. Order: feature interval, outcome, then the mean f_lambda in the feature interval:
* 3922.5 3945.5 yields 1.3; 0.9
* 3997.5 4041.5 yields -4.8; 1.16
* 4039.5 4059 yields -2.5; 1.22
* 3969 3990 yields 1.6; 0.93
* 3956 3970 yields 2.4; 0.814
